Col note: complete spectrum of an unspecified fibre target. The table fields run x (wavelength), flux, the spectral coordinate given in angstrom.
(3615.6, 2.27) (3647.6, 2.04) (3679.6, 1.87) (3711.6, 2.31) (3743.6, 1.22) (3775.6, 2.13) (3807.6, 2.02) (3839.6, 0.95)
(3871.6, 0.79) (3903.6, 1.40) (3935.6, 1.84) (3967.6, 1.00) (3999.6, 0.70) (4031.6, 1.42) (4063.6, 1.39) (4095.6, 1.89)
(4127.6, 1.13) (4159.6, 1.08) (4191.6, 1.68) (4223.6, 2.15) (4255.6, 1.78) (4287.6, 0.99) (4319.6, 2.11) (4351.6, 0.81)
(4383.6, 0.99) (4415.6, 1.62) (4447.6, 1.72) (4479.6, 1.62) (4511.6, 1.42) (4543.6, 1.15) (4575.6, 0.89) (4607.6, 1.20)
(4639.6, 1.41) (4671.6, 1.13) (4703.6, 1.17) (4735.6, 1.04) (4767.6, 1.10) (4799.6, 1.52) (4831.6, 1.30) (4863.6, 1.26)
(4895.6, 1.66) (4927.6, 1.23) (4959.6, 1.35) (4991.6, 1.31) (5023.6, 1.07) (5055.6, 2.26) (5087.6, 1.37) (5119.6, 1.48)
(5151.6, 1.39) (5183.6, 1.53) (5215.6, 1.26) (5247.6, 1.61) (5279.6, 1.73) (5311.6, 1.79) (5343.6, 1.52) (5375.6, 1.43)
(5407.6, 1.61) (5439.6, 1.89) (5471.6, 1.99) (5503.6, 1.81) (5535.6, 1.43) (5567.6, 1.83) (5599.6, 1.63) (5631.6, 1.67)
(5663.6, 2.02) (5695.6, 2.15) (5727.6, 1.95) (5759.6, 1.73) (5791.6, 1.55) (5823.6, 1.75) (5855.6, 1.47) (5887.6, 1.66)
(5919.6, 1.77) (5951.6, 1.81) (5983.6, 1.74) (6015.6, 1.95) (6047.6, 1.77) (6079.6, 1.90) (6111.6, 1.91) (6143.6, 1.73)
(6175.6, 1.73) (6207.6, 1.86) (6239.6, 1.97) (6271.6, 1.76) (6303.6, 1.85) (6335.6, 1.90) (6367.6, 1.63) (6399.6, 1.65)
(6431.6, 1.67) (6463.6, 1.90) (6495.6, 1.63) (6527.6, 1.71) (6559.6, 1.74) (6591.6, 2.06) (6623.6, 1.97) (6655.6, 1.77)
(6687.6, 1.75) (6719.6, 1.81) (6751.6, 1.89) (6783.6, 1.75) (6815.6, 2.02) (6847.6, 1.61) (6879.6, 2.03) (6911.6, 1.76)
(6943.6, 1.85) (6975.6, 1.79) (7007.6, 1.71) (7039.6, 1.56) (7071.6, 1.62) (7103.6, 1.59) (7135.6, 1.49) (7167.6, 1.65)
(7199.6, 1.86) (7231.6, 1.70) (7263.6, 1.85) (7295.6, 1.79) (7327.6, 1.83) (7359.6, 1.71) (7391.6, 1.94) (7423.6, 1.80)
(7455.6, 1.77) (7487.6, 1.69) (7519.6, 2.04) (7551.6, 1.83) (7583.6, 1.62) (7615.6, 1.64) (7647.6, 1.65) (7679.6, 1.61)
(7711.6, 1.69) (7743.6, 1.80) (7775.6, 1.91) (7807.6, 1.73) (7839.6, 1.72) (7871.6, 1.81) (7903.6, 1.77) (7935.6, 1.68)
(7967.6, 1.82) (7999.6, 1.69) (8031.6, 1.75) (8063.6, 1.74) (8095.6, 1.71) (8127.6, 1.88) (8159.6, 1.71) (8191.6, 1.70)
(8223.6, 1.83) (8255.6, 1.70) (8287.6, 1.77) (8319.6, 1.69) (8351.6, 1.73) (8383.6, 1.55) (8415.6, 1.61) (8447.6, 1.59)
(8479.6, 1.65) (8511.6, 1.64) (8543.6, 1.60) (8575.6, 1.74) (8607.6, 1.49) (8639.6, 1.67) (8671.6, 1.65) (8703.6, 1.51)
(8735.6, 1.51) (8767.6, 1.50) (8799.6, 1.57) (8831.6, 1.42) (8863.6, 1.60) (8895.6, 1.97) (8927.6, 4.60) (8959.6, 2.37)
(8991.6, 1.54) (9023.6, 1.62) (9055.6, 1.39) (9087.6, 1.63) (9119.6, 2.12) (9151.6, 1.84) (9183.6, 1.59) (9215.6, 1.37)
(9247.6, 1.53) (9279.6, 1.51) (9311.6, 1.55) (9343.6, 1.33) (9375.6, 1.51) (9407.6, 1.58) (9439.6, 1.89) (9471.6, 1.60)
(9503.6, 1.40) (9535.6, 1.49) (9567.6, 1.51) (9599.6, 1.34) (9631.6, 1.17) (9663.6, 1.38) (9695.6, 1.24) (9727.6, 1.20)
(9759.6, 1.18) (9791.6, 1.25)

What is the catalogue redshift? 0.36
